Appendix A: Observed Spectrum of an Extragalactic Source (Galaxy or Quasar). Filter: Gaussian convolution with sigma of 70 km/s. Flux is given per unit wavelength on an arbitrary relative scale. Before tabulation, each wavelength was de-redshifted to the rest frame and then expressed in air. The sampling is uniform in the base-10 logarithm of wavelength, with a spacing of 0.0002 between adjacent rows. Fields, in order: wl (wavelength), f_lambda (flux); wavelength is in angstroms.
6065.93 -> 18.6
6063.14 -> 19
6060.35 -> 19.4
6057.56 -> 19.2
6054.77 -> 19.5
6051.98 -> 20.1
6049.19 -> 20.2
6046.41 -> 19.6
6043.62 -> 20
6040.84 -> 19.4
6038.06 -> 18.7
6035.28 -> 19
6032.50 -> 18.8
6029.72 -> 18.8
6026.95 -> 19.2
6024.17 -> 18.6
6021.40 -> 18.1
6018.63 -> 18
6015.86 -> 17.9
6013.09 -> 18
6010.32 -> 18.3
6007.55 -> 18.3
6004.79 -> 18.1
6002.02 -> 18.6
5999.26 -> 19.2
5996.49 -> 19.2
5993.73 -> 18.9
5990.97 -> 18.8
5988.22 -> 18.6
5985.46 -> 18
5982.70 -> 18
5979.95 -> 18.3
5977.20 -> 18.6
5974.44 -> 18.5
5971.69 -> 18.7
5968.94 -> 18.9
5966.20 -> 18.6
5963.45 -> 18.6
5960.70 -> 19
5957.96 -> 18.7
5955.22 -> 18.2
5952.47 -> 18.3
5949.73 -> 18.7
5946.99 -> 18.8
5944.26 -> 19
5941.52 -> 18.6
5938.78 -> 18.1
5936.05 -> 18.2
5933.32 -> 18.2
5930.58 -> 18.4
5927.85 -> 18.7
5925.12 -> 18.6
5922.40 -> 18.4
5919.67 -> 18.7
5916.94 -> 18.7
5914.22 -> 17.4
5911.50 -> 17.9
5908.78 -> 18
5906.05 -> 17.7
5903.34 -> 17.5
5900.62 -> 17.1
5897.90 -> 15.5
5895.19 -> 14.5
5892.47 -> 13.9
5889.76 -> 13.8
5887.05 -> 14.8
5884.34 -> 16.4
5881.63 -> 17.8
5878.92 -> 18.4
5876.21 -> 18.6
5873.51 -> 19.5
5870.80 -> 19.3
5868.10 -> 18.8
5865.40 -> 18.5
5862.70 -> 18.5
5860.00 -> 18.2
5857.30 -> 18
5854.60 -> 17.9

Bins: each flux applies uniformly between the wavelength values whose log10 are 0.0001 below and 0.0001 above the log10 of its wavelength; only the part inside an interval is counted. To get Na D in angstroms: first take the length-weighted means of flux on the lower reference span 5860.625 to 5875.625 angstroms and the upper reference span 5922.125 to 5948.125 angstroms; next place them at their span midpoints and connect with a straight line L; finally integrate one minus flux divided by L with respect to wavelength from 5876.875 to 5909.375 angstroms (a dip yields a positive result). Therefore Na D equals 4.2 angstroms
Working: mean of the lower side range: 18.9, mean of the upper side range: 18.5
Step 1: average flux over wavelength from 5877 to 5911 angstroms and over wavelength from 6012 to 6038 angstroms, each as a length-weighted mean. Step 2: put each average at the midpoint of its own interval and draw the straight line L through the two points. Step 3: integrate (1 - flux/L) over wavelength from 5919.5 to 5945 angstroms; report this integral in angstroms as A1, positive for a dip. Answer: -2.22 angstroms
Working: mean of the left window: 16.4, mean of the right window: 18.5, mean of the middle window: 18.5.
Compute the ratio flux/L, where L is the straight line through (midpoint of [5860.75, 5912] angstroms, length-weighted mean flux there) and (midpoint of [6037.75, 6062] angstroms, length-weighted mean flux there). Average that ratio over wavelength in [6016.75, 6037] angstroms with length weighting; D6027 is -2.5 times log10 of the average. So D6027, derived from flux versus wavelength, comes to 0.04 mag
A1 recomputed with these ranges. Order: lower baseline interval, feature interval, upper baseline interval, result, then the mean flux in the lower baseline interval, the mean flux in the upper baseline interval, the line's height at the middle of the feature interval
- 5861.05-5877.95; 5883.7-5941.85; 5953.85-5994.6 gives 4.67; 18.8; 18.6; 18.7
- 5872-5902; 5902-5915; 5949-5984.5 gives -0.56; 16.4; 18.5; 17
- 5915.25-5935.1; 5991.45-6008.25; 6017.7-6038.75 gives -0.11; 18.5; 18.7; 18.6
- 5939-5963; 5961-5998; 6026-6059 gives 0.50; 18.6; 19.4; 18.9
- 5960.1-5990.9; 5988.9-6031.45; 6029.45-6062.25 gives 0.94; 18.5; 19.4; 19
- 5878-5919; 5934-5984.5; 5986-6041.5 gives -2.46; 16.6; 18.6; 17.7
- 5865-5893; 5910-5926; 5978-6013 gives -0.51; 17.3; 18.5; 17.7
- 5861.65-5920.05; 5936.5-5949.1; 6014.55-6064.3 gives -0.47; 17.3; 19.1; 17.9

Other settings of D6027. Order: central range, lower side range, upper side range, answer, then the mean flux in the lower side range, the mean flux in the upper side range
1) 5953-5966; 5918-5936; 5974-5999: 0.00 mag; 18.5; 18.6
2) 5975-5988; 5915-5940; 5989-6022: 0.01 mag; 18.4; 18.5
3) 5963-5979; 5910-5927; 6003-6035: -0.02 mag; 18.3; 18.4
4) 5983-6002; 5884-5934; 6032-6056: -0.01 mag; 17.1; 19.5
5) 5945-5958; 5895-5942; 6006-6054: -0.02 mag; 17.9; 18.9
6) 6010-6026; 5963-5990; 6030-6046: 0.05 mag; 18.5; 19.2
